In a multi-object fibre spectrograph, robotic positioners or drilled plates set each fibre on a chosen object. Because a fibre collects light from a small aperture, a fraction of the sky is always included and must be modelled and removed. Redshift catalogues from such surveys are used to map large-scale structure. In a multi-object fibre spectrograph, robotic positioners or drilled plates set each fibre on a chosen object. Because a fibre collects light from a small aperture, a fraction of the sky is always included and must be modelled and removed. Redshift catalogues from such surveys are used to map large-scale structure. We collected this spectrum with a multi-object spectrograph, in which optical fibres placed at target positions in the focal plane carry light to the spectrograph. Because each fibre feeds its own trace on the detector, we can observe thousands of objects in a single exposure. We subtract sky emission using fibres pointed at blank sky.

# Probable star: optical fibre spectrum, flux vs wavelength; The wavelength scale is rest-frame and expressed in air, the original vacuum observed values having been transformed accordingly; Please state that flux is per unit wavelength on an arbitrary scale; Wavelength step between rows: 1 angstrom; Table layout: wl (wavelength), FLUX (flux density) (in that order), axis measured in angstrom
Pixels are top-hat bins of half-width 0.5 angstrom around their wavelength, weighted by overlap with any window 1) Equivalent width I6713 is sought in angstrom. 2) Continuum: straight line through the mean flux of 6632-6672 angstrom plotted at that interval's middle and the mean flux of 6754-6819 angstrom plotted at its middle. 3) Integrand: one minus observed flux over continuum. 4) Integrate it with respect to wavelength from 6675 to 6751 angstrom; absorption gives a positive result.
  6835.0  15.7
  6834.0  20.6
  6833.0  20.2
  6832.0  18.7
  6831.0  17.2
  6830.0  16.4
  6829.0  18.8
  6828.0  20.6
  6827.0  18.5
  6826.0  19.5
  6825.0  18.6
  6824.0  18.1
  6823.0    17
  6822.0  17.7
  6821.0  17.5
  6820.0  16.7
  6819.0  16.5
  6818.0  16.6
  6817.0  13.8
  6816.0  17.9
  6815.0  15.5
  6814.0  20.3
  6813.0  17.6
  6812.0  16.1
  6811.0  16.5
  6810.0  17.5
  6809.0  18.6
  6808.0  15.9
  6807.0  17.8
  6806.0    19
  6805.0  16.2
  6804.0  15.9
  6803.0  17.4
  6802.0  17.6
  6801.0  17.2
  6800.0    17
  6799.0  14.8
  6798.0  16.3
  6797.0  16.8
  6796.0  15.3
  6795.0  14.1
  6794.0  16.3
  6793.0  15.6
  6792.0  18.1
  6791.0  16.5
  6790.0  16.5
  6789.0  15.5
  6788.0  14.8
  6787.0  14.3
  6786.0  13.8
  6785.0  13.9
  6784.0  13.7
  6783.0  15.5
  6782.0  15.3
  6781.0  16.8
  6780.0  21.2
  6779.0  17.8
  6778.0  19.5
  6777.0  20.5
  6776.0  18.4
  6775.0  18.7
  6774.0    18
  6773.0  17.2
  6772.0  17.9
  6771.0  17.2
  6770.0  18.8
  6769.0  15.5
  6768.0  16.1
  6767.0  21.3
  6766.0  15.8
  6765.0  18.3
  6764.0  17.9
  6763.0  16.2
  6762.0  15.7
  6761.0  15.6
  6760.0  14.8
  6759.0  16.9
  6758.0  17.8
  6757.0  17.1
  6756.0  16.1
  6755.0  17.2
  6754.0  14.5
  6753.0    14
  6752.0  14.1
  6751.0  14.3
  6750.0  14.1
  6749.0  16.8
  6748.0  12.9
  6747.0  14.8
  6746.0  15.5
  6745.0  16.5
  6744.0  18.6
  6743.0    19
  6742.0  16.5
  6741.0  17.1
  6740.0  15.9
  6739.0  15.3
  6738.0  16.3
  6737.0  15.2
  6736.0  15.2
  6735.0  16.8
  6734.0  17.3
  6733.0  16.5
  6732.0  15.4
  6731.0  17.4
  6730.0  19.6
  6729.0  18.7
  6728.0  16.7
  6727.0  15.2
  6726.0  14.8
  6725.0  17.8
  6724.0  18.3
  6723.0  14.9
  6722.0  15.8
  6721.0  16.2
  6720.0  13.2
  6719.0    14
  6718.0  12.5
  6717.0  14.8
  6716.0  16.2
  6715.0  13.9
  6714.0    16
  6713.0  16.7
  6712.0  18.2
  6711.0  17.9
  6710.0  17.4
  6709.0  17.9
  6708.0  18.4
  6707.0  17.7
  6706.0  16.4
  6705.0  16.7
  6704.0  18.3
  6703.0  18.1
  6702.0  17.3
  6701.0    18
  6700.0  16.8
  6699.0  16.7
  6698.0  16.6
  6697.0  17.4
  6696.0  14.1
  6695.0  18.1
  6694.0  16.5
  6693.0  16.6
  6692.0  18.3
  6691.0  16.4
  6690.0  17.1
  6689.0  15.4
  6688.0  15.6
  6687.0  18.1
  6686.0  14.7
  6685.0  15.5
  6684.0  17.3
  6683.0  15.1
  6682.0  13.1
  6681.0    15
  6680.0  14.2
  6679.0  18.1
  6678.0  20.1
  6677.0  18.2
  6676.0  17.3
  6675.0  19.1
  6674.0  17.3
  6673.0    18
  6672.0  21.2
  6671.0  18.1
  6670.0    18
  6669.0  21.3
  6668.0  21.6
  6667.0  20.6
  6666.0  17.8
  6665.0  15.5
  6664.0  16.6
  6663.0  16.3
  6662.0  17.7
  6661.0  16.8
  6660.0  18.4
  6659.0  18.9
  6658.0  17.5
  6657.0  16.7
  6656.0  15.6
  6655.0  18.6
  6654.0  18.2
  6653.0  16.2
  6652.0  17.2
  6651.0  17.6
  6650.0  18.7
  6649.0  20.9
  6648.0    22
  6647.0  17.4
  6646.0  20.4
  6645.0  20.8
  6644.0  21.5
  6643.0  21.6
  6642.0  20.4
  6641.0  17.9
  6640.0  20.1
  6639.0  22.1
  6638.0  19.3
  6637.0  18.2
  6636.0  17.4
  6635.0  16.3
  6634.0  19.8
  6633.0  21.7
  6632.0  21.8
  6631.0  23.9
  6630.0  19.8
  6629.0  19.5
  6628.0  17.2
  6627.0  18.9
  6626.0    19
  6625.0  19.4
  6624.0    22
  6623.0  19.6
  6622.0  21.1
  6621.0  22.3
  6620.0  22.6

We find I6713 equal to 6.2 angstrom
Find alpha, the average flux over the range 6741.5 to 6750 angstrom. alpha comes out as 16.2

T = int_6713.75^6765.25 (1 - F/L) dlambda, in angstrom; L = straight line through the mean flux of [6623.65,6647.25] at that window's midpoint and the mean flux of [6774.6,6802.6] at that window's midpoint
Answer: 4.6 angstrom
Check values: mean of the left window 19.9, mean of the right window 16.5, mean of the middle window 16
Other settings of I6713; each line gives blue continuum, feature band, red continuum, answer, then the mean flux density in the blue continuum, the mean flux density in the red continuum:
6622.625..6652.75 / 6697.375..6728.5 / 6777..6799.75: 2.6 angstrom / 19.7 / 16.1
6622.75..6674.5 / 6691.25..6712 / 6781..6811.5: 0.8 angstrom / 19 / 16.1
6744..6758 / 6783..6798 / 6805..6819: 1.0 angstrom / 15.4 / 17.1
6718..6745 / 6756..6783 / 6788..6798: -2.2 angstrom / 16.4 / 16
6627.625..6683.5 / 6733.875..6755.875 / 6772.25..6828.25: 2.2 angstrom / 18.6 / 17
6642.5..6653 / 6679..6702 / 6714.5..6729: 1.2 angstrom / 19.6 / 15.4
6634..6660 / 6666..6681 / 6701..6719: -0.6 angstrom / 18.9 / 16.7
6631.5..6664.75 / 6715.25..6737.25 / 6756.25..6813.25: 2.0 angstrom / 18.8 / 16.8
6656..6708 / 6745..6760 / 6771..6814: 1.3 angstrom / 17.3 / 16.8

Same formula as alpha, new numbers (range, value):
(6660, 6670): 18.2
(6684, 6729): 16.5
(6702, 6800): 16.4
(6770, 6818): 16.8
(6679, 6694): 16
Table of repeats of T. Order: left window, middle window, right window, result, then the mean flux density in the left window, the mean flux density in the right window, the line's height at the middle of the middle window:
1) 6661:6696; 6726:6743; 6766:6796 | 0.44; 17.3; 16.8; 17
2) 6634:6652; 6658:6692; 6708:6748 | 1.64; 19.5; 16.3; 18.3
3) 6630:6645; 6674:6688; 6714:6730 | 0.99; 20.2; 15.7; 17.8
